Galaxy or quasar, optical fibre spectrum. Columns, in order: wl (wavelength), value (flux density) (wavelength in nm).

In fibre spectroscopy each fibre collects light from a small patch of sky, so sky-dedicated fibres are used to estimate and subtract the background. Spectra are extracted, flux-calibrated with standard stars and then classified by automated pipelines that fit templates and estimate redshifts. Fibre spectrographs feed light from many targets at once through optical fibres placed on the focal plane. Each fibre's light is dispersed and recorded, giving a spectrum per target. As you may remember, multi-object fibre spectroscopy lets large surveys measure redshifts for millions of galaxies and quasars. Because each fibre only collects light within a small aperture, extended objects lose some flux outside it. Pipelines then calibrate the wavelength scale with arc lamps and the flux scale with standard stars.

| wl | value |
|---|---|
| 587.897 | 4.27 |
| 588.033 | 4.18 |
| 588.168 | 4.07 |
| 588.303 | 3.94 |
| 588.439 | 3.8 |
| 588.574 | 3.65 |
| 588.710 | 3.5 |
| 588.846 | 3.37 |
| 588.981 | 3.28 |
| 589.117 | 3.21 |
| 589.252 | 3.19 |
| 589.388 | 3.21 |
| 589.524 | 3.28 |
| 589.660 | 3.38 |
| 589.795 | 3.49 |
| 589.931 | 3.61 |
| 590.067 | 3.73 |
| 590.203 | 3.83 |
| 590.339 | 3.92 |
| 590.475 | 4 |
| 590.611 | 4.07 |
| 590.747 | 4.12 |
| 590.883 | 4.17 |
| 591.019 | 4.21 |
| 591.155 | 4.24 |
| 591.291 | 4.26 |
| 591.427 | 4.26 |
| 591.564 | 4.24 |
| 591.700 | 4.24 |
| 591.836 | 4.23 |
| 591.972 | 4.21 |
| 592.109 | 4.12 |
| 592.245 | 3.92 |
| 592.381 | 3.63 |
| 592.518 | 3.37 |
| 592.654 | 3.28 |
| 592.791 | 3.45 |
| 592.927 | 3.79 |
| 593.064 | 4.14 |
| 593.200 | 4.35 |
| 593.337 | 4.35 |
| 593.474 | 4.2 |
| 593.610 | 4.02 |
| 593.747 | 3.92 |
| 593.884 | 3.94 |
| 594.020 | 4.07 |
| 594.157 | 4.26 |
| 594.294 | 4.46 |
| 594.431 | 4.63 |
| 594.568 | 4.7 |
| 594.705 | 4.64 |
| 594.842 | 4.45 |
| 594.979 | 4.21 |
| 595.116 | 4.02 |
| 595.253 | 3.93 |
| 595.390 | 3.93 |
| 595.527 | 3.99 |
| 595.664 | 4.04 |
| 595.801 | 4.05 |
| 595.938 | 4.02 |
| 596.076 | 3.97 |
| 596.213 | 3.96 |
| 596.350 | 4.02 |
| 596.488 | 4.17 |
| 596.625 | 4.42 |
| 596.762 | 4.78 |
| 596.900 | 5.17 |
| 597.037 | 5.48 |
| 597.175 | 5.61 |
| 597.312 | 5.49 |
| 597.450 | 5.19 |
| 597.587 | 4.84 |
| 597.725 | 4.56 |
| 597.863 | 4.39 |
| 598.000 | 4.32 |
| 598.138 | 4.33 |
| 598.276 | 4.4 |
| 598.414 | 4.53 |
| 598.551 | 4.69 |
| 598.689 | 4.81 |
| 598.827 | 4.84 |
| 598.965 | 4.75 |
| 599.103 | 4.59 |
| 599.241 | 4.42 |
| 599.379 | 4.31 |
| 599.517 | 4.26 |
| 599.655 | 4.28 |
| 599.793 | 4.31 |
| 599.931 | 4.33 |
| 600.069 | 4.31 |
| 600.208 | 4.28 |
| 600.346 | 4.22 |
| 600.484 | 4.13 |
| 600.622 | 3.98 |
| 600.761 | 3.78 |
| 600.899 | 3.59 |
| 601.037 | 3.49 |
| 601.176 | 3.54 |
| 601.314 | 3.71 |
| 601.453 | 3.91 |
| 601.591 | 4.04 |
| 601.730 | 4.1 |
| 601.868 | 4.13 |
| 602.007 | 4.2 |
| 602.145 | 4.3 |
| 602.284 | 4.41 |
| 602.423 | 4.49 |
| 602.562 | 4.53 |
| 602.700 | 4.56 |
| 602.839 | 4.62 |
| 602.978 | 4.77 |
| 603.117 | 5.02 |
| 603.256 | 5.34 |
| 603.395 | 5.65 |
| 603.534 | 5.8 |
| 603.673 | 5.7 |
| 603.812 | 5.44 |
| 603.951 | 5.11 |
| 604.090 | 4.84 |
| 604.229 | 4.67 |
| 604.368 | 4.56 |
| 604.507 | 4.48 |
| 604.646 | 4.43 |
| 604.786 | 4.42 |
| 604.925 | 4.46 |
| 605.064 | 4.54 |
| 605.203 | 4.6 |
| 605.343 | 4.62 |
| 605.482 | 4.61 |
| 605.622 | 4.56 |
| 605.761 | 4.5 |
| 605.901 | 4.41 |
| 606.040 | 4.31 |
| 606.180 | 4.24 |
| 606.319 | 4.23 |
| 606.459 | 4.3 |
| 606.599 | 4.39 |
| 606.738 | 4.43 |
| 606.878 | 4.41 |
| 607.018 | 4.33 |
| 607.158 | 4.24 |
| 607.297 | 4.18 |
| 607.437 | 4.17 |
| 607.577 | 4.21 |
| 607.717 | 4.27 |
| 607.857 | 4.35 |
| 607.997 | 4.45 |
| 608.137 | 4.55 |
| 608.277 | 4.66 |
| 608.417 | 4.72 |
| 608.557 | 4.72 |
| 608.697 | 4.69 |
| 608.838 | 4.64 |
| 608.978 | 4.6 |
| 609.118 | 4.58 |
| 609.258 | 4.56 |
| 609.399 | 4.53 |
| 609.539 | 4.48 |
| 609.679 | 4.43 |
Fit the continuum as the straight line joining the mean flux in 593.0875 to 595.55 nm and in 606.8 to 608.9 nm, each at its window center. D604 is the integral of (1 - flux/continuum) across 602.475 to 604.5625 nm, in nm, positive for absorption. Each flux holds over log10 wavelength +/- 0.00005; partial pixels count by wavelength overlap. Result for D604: -0.30 nm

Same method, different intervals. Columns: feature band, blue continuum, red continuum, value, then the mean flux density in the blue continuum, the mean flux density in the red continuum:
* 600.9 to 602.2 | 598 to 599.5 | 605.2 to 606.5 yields 0.17 nm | 4.54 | 4.43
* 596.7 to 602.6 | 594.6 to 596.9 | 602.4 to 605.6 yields 0.10 nm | 4.2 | 4.84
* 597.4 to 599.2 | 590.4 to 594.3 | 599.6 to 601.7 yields -0.28 nm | 4.05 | 3.99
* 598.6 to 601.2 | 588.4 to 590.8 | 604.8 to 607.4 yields -0.09 nm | 3.59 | 4.41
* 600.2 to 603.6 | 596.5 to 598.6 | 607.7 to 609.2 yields 0.26 nm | 4.8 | 4.58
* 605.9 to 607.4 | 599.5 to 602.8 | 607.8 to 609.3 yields 0.06 nm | 4.12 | 4.6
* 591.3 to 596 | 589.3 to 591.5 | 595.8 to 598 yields 0.17 nm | 3.85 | 4.64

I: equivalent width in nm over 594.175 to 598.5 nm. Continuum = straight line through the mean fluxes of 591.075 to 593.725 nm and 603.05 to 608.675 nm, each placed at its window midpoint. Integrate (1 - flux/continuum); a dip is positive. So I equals -0.29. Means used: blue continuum 4.01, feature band 4.47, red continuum 4.62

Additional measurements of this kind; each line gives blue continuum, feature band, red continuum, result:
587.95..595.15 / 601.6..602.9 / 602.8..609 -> 0.03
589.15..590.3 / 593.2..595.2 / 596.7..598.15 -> 0.02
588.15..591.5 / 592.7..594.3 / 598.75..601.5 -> -0.07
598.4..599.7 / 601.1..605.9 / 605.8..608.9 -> -0.14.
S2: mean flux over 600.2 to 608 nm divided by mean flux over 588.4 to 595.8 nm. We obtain 1.13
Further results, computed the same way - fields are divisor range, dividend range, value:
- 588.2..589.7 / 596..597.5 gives 1.37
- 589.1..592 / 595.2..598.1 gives 1.16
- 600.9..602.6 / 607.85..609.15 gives 1.14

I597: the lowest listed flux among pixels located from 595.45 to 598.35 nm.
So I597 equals 3.96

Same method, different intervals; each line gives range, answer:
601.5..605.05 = 4.04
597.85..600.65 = 3.98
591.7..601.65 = 3.28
